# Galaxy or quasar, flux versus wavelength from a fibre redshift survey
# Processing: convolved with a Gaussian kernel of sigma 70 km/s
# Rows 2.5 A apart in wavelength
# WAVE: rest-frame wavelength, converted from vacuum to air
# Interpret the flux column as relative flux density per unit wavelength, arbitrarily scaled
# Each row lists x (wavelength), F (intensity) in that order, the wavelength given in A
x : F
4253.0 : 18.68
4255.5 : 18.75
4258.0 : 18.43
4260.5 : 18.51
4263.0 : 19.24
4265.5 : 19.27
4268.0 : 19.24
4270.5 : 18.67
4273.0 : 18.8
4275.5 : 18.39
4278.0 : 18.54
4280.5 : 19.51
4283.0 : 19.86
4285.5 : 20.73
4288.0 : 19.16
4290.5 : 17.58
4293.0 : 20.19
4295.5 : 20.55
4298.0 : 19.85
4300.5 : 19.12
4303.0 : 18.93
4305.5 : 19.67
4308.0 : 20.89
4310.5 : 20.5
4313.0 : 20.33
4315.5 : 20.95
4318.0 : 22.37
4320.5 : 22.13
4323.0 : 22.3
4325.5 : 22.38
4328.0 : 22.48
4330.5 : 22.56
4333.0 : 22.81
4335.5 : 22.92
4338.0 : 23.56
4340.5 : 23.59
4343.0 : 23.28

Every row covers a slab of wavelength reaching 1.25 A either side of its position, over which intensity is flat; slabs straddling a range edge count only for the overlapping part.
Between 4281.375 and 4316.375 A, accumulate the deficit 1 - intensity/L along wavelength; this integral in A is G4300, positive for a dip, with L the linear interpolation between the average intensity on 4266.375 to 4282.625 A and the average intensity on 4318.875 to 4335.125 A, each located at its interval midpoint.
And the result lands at 1.18 A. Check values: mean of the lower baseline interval 18.9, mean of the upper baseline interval 22.5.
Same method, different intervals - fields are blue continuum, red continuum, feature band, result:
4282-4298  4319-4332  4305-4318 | 0.4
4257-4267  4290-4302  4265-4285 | 0.1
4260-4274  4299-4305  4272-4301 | -0.5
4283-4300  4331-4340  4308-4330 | 0.1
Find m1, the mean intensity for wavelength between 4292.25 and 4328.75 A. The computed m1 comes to 20.8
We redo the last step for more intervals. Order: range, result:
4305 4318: 20.7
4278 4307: 19.5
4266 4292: 19.1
